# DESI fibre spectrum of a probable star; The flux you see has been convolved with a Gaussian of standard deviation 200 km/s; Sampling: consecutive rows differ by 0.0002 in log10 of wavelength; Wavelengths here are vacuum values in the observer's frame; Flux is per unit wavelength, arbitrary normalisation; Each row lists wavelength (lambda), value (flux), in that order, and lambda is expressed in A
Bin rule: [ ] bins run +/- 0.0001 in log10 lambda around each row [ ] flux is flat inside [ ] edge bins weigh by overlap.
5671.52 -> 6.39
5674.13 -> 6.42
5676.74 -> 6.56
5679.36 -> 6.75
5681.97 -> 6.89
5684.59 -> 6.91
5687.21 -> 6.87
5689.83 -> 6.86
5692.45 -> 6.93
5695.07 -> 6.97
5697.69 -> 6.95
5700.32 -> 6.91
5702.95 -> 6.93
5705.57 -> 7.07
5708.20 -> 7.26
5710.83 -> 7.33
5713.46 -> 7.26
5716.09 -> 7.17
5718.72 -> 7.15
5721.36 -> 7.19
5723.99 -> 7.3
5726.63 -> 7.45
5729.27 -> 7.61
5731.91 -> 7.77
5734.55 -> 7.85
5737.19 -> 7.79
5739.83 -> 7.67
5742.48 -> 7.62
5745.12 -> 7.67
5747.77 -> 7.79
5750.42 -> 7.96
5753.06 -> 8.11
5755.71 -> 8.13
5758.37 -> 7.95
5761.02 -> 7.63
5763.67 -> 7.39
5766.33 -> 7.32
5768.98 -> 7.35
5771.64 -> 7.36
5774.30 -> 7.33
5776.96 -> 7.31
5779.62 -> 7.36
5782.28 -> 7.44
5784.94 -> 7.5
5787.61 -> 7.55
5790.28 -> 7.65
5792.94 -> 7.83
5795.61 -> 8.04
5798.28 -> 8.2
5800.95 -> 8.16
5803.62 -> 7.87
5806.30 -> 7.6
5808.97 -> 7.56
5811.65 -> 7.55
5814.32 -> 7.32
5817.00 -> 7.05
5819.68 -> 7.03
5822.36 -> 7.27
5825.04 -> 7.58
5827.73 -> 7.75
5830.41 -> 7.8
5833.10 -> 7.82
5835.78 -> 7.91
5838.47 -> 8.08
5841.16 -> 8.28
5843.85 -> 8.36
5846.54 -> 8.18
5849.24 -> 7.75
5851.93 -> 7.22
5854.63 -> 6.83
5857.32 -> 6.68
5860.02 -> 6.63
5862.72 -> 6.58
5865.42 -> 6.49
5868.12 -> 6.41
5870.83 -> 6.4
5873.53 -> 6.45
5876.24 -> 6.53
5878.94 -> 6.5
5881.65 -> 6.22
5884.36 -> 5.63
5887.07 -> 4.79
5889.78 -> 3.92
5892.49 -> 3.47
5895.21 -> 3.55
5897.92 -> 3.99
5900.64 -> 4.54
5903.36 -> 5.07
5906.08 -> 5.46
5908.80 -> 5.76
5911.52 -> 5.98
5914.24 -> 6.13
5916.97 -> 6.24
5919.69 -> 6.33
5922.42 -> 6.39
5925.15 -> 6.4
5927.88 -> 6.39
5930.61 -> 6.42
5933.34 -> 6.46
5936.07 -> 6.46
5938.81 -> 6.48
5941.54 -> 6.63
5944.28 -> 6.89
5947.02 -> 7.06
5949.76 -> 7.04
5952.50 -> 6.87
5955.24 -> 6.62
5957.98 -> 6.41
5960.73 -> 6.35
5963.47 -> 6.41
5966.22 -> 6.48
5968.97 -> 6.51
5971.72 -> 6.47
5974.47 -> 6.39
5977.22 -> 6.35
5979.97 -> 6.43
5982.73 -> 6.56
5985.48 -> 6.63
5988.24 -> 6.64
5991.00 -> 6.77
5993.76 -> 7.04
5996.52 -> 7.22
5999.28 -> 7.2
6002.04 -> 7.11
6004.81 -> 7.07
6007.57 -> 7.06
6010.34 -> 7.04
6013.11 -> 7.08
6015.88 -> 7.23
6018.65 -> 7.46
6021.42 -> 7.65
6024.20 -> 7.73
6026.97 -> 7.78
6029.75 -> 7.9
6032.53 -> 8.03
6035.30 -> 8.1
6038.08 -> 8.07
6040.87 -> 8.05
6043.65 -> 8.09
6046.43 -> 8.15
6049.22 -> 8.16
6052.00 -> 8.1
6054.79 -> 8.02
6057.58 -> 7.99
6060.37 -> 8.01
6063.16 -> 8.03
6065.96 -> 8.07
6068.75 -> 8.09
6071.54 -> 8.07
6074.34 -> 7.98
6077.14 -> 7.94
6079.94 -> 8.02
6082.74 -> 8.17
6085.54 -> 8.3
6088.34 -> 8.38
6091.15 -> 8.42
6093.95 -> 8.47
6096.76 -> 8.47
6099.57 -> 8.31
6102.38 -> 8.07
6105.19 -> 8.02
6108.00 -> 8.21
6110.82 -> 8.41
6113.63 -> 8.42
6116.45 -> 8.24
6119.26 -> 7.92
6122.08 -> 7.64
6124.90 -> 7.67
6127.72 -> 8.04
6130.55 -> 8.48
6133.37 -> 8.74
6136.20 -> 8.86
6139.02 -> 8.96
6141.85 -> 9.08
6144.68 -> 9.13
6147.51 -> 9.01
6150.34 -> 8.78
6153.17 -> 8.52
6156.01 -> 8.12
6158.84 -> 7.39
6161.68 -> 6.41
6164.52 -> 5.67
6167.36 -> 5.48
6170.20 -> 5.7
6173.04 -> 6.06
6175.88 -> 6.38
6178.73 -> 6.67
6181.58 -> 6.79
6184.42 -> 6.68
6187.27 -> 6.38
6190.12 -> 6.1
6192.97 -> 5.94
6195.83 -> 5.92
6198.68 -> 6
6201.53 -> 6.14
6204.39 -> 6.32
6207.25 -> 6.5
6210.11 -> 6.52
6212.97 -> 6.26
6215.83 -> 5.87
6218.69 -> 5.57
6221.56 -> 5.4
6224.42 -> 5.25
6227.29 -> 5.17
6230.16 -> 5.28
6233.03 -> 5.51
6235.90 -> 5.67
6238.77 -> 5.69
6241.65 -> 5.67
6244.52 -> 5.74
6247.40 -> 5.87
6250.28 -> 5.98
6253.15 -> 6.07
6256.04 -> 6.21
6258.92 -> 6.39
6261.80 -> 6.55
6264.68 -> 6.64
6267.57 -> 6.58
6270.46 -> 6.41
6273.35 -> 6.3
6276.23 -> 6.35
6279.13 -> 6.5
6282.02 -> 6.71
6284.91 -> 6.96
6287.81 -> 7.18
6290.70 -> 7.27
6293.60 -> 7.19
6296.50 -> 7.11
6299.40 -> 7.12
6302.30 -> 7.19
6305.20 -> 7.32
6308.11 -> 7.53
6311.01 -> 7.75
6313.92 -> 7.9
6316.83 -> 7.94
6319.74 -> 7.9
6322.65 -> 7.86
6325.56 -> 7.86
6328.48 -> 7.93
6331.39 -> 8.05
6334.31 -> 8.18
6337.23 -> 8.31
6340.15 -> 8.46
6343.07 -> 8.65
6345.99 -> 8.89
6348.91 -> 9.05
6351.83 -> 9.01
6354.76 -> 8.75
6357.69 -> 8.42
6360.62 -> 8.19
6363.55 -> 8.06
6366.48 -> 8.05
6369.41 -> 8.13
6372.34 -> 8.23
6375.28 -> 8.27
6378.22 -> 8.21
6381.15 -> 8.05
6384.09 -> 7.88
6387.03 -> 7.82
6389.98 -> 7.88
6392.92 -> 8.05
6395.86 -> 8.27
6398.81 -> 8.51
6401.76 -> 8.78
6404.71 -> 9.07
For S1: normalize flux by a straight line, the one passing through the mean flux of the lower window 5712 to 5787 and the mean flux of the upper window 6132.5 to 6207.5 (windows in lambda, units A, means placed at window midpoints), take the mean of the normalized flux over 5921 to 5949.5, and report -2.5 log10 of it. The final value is 0.12 mag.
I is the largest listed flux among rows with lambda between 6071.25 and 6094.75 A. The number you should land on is 8.47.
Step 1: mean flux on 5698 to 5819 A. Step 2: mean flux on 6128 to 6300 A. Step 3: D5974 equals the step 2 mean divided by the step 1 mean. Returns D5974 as 0.9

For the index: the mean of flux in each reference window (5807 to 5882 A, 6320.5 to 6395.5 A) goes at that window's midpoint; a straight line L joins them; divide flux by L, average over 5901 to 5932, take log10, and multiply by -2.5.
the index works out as 0.22 mag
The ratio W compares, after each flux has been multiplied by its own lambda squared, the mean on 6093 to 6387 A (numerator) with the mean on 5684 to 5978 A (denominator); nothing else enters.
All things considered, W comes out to 1.2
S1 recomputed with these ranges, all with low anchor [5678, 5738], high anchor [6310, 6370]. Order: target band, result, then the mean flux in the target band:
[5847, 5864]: 0.063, 7.01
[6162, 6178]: 0.321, 5.93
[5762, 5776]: -0.011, 7.36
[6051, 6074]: -0.035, 8.04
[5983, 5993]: 0.147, 6.69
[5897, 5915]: 0.384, 5.28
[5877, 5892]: 0.364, 5.35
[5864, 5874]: 0.159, 6.44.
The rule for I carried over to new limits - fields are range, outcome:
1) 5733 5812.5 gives 8.2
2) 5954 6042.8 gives 8.1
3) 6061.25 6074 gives 8.09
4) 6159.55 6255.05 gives 6.79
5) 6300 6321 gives 7.94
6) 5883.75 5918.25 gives 6.24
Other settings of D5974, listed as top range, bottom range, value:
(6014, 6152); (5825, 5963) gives 1.27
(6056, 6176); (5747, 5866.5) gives 1.05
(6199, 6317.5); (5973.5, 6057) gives 0.87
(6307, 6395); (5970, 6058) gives 1.11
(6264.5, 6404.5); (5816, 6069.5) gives 1.14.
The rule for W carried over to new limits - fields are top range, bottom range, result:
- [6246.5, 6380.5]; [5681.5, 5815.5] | 1.22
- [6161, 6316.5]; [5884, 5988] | 1.17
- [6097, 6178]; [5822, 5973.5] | 1.32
